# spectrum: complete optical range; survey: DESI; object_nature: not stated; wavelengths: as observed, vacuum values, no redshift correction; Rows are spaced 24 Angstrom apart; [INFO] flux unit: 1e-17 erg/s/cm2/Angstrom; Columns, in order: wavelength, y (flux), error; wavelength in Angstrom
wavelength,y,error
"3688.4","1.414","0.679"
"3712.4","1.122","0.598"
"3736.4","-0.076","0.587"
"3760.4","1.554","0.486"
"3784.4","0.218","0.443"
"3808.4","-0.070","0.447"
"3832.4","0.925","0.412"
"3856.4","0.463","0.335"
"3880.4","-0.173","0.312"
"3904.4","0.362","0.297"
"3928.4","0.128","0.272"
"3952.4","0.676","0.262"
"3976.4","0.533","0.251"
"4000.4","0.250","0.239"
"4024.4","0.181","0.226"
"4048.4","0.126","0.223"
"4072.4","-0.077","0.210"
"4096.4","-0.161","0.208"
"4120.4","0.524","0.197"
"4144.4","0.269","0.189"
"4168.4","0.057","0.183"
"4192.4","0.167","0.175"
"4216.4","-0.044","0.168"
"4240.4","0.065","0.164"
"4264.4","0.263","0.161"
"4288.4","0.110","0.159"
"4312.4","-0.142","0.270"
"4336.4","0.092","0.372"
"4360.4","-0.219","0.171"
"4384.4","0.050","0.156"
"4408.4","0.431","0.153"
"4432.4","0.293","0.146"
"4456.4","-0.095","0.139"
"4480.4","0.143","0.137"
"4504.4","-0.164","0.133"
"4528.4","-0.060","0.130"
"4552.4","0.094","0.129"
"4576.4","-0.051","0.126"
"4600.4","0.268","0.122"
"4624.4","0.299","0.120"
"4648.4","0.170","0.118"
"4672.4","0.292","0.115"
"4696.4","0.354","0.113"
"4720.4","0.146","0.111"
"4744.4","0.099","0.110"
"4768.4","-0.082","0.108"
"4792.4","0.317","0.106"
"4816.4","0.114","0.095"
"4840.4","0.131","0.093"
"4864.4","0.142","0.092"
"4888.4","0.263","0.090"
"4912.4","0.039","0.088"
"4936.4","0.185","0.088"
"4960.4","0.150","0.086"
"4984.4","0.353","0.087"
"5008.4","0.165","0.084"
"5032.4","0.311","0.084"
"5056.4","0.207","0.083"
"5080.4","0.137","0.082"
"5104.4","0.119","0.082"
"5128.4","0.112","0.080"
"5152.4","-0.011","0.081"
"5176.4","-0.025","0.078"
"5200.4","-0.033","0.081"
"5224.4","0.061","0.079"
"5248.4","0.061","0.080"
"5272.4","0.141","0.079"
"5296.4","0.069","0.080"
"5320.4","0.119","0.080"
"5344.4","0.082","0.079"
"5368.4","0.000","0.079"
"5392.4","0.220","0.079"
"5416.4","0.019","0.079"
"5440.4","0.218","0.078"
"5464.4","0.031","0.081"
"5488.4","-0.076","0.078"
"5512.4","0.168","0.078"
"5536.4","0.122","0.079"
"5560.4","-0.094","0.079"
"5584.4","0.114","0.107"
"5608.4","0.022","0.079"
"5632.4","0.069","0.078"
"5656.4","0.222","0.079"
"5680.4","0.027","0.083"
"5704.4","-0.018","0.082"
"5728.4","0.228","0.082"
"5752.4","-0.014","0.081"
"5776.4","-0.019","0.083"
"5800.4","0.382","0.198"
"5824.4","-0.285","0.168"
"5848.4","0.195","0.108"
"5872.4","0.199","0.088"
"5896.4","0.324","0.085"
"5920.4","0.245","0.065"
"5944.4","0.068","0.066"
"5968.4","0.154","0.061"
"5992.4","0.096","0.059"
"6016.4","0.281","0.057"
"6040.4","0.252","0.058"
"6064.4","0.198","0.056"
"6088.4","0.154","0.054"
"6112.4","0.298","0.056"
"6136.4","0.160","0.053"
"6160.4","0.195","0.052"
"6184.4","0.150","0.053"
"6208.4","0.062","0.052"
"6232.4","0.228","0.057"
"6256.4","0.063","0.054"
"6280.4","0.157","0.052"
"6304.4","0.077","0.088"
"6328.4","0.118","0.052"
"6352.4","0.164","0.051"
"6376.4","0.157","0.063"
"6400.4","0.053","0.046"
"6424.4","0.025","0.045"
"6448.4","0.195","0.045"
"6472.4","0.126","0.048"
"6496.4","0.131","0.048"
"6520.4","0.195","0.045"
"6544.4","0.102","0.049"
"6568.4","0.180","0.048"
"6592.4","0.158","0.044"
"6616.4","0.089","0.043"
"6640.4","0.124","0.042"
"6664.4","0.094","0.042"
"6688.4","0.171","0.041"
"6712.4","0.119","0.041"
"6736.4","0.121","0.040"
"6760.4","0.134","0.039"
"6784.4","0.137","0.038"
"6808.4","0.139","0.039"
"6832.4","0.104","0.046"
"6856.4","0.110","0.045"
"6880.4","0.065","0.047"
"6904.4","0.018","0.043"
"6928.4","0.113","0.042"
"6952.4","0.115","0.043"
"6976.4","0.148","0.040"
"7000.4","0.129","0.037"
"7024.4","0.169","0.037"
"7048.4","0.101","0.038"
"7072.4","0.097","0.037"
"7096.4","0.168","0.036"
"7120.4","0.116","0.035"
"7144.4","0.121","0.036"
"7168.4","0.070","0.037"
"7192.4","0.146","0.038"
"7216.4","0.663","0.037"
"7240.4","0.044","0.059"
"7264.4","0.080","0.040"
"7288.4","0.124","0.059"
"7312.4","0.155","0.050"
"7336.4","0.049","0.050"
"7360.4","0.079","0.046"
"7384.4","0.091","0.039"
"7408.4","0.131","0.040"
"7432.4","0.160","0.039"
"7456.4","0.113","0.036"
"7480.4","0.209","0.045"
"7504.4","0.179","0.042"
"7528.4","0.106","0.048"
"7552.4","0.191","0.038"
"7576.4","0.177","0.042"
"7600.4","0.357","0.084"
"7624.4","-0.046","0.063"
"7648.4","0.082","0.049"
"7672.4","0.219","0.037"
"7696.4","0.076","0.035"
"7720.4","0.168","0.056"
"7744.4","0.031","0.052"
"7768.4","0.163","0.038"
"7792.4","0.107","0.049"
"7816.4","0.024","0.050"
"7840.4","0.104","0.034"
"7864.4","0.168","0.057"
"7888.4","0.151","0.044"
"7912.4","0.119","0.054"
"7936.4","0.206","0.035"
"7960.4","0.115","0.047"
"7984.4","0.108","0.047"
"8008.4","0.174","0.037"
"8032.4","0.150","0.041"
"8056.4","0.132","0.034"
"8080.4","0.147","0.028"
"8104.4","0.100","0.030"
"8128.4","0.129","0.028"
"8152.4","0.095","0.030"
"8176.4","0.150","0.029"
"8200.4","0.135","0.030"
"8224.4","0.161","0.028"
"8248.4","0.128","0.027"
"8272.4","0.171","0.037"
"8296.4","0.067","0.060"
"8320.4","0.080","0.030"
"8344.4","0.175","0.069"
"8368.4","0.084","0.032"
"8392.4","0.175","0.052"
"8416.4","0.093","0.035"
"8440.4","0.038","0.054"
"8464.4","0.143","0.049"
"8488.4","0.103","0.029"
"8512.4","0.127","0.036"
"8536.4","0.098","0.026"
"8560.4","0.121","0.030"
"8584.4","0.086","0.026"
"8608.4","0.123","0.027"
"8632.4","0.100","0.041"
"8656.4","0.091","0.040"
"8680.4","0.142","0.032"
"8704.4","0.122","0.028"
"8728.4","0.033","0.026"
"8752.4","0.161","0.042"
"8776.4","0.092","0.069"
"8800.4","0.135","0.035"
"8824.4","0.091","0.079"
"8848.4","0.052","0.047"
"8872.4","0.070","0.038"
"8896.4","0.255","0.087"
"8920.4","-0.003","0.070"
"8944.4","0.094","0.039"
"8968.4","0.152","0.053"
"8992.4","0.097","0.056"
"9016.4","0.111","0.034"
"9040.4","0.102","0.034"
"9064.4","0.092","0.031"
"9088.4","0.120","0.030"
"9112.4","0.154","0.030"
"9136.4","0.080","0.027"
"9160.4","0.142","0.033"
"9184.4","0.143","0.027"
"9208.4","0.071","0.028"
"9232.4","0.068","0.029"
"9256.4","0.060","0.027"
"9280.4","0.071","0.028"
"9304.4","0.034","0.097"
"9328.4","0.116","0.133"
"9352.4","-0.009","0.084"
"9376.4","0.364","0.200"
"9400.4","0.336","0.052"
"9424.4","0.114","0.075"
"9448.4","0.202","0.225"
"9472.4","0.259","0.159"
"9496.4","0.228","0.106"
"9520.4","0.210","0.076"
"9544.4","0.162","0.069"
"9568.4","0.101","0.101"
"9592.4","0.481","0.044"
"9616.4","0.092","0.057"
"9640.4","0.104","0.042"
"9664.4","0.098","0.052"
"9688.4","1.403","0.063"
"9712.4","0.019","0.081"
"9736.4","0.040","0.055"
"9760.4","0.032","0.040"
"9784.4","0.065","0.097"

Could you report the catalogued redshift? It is 0.934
